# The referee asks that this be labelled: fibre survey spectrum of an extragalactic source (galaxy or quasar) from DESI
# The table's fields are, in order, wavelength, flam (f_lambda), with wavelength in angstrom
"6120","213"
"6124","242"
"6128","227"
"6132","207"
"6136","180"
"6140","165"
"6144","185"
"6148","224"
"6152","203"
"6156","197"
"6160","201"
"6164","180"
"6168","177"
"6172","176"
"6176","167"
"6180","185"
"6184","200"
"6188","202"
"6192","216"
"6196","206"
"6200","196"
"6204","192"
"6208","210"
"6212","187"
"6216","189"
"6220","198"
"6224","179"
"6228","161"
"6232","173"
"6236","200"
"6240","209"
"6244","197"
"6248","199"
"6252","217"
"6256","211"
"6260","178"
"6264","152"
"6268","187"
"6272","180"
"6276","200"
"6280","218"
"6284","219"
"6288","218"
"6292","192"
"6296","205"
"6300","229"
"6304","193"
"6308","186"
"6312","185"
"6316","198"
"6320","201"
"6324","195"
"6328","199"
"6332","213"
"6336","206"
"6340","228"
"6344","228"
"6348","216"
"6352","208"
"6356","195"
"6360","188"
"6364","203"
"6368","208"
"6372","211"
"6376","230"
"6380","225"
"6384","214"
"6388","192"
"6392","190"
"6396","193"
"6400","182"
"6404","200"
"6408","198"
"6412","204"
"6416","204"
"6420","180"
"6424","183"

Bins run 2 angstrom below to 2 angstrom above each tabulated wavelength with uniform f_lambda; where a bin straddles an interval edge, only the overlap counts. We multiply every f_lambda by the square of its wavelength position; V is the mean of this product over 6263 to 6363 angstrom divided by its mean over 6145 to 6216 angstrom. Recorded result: 1.08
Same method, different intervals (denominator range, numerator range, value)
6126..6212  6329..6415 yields 1.13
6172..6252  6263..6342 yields 1.07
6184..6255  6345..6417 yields 1.09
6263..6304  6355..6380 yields 1.06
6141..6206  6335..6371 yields 1.14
